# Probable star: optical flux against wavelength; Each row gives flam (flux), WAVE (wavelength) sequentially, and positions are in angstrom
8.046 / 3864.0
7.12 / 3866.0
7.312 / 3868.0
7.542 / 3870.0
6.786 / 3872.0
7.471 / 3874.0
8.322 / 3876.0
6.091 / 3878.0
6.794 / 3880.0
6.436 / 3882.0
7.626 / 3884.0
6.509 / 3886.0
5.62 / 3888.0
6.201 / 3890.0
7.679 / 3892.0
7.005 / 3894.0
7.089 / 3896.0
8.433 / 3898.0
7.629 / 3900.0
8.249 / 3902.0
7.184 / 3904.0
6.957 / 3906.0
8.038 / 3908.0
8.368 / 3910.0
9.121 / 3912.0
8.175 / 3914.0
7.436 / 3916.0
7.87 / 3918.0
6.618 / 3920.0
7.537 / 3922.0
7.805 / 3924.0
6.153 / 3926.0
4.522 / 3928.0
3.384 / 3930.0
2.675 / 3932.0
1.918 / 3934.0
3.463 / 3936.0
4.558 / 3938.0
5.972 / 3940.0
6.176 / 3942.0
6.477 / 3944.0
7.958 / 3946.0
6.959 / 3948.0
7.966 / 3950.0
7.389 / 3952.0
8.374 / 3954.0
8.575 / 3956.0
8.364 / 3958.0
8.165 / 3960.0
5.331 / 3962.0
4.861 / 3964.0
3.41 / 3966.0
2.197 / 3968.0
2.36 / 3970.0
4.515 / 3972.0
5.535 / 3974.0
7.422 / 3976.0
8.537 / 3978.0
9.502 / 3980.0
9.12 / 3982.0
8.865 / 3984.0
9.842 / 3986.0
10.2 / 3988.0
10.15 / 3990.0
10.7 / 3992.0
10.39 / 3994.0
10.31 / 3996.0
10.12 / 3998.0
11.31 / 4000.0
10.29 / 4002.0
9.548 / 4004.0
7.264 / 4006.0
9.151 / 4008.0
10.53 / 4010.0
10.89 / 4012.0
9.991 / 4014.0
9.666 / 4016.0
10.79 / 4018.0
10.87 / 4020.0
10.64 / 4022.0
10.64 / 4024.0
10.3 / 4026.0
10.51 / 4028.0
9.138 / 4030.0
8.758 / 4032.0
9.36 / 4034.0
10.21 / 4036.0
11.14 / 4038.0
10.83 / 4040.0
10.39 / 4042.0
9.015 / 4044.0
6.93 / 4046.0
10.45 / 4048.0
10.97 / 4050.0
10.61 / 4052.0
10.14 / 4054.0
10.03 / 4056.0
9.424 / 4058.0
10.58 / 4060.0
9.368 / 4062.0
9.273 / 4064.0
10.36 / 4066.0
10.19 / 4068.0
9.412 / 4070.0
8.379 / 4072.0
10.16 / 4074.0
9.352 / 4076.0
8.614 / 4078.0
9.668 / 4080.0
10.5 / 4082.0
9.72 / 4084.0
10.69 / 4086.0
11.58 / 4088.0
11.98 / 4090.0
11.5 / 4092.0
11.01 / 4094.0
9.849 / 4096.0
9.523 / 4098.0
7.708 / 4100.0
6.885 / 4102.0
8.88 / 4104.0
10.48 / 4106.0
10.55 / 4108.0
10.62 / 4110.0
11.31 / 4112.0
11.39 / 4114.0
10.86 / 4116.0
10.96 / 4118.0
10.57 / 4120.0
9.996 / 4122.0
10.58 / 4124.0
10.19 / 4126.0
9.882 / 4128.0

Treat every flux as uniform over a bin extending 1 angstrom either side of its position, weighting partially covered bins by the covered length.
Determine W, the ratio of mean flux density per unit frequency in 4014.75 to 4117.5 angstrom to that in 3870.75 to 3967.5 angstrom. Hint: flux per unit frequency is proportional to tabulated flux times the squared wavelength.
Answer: 1.62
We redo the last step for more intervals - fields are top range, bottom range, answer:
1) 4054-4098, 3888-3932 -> 1.55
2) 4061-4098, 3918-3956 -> 1.80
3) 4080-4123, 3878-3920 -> 1.55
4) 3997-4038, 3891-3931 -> 1.46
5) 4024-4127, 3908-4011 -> 1.45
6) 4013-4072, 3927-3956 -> 1.85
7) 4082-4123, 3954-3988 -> 1.61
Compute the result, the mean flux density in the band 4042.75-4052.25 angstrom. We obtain 9.54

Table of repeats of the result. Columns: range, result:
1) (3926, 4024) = 7.67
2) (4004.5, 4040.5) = 10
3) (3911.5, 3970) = 6.1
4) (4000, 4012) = 9.65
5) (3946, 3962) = 7.8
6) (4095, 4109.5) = 9.18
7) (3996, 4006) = 10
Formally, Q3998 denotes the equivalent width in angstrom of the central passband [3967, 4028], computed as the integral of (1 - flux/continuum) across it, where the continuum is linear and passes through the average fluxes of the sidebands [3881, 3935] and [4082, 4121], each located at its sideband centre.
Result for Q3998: -4.5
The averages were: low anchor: 6.75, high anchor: 10.3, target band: 9.08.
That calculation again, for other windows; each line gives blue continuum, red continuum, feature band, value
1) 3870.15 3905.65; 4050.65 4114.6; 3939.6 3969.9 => 6.21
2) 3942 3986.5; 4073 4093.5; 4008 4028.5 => -4.76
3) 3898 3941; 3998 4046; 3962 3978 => 6.93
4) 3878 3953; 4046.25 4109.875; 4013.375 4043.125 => -4.39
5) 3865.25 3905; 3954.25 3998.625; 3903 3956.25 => 6.05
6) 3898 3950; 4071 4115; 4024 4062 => -4.07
